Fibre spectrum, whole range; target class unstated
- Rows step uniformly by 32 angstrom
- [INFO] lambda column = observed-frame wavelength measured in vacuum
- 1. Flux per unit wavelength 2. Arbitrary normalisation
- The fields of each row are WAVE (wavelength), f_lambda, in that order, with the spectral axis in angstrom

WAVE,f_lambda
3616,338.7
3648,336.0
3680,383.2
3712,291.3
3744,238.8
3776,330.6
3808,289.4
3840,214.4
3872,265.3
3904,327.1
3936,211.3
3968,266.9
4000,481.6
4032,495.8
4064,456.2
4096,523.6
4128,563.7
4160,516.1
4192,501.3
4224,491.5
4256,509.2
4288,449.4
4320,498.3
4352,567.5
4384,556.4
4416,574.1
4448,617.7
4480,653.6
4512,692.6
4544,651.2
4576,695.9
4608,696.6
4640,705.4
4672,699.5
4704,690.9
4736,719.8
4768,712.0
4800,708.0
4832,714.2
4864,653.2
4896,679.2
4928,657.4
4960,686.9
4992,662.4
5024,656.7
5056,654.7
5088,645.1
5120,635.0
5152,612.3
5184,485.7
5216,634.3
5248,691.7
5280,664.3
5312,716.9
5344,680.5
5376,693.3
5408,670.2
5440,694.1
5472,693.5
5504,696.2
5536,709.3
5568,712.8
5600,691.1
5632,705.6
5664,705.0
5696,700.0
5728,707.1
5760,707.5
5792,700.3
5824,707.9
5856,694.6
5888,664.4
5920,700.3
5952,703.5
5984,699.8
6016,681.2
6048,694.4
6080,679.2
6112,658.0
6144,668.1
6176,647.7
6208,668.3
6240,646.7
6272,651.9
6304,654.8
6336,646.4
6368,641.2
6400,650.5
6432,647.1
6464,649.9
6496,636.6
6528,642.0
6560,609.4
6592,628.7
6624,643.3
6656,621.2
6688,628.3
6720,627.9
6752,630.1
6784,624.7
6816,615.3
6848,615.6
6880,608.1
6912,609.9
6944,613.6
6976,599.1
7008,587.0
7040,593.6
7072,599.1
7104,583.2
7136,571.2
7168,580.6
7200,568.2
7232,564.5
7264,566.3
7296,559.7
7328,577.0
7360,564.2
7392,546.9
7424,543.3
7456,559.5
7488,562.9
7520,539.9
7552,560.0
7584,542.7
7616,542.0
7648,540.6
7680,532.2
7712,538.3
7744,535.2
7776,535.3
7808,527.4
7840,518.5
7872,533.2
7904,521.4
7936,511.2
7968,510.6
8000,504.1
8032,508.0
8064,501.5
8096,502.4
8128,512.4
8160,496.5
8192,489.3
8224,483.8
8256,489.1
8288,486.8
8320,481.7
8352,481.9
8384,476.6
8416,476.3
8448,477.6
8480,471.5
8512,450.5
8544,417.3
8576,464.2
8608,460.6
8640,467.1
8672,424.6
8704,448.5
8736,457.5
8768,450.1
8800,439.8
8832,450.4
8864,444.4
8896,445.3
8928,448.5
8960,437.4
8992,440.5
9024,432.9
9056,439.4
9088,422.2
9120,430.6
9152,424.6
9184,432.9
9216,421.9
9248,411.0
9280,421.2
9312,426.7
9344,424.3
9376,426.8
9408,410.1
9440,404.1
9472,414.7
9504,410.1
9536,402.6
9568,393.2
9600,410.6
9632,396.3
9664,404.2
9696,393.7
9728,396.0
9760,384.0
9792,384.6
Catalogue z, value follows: 0.000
